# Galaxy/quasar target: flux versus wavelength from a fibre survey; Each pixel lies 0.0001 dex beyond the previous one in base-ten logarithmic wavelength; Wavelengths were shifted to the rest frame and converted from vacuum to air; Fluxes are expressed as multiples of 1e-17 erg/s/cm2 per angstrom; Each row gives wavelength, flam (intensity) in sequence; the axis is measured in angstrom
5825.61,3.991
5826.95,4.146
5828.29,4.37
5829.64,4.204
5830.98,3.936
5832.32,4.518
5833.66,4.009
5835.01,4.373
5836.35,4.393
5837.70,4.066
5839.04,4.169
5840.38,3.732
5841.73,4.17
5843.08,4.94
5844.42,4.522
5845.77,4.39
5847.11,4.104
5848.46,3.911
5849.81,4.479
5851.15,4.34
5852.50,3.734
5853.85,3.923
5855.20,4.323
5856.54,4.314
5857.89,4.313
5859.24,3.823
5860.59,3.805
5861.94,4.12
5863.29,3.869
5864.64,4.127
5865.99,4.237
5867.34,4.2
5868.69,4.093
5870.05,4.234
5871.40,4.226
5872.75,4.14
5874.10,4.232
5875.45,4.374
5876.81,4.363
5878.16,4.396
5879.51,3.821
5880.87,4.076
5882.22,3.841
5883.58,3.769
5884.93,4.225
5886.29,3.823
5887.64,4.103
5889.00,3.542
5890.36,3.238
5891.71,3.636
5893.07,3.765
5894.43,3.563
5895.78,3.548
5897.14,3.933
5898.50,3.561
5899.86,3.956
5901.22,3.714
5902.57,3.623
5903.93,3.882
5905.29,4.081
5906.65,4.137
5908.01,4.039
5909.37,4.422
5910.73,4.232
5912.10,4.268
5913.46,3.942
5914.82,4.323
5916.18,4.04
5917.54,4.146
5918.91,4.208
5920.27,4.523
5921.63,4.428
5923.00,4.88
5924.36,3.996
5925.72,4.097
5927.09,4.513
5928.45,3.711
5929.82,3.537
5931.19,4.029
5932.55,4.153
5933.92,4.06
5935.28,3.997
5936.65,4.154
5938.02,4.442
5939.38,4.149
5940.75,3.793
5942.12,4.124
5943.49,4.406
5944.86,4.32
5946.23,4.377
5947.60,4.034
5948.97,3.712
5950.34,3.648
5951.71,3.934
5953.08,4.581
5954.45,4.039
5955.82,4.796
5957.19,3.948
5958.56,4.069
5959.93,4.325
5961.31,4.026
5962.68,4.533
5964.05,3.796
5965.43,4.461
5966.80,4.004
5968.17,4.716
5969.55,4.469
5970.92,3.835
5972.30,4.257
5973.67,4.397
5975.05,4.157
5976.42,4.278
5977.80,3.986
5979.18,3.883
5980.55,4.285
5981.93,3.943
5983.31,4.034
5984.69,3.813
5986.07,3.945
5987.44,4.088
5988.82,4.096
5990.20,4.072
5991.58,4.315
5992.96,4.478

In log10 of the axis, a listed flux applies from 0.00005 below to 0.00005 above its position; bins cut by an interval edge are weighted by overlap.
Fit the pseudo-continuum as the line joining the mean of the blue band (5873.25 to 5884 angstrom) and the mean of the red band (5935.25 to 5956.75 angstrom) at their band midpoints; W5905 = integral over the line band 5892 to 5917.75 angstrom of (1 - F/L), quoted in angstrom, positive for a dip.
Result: 1.2 angstrom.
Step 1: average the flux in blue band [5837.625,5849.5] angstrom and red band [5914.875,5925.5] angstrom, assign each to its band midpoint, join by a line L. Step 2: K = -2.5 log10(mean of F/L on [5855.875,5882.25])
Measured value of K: 0.03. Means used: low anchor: 4.24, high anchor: 4.31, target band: 4.14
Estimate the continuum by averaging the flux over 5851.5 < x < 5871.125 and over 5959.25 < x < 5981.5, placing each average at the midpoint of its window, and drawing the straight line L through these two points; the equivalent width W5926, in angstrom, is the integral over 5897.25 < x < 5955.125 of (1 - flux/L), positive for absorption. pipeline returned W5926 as 0.8 angstrom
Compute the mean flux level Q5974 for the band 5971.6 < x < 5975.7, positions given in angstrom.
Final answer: 4.27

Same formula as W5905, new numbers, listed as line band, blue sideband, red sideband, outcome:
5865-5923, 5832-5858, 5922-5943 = 1.9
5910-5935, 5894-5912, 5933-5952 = -1.1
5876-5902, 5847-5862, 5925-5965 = 1.7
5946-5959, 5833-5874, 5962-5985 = 0.2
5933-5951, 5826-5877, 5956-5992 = 0.3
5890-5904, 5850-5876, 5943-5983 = 1.6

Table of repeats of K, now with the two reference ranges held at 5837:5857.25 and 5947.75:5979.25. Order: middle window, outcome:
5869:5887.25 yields 0.022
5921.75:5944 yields 0.013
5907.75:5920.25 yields -0.004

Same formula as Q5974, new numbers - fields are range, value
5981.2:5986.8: 3.94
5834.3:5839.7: 4.25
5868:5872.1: 4.18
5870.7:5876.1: 4.25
